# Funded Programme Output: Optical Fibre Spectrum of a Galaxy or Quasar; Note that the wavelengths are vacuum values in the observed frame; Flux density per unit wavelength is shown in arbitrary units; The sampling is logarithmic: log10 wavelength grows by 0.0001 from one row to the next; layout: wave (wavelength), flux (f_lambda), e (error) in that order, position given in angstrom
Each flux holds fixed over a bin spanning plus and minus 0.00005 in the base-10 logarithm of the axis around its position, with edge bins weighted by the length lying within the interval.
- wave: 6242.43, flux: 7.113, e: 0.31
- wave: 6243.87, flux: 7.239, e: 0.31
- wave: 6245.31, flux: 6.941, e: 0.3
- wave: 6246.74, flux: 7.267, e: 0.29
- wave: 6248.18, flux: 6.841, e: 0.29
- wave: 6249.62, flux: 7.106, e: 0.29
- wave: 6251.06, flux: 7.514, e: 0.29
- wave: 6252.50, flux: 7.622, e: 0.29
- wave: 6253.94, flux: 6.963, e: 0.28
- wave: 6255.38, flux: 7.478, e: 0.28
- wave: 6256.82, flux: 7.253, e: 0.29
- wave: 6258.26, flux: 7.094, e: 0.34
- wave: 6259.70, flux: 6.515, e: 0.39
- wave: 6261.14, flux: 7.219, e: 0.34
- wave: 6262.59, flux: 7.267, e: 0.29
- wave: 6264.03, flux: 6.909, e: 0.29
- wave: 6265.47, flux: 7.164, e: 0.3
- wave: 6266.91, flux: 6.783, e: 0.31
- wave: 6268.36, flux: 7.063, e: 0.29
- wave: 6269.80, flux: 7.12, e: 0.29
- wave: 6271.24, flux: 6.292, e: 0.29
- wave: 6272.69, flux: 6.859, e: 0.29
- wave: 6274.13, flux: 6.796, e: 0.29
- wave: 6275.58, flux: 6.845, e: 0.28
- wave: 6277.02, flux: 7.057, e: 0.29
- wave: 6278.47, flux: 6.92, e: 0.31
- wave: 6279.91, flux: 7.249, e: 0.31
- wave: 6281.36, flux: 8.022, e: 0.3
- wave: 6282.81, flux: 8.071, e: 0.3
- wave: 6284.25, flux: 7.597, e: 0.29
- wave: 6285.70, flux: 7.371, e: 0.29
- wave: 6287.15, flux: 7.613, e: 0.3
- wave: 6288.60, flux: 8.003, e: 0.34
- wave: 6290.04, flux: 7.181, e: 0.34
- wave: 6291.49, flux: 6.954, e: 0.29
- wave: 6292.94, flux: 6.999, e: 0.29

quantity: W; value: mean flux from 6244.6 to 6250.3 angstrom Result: 7.05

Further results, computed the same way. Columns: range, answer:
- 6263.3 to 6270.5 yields 7.01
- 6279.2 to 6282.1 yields 7.62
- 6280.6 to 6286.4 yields 7.76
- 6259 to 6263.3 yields 6.99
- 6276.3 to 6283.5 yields 7.46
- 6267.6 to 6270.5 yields 7.08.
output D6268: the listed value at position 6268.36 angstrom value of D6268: 7.063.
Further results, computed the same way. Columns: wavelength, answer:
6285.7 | 7.371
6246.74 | 7.267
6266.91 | 6.783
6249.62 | 7.106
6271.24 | 6.292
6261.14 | 7.219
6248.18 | 6.841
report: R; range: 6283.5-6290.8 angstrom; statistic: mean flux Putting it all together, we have 7.56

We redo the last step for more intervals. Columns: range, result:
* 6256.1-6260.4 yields 6.96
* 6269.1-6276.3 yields 6.78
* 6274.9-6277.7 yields 6.96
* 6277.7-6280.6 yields 7.09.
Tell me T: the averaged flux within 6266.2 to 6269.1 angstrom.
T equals 6.92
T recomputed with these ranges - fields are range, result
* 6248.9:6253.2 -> 7.41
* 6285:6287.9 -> 7.49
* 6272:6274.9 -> 6.83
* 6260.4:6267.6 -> 7.07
